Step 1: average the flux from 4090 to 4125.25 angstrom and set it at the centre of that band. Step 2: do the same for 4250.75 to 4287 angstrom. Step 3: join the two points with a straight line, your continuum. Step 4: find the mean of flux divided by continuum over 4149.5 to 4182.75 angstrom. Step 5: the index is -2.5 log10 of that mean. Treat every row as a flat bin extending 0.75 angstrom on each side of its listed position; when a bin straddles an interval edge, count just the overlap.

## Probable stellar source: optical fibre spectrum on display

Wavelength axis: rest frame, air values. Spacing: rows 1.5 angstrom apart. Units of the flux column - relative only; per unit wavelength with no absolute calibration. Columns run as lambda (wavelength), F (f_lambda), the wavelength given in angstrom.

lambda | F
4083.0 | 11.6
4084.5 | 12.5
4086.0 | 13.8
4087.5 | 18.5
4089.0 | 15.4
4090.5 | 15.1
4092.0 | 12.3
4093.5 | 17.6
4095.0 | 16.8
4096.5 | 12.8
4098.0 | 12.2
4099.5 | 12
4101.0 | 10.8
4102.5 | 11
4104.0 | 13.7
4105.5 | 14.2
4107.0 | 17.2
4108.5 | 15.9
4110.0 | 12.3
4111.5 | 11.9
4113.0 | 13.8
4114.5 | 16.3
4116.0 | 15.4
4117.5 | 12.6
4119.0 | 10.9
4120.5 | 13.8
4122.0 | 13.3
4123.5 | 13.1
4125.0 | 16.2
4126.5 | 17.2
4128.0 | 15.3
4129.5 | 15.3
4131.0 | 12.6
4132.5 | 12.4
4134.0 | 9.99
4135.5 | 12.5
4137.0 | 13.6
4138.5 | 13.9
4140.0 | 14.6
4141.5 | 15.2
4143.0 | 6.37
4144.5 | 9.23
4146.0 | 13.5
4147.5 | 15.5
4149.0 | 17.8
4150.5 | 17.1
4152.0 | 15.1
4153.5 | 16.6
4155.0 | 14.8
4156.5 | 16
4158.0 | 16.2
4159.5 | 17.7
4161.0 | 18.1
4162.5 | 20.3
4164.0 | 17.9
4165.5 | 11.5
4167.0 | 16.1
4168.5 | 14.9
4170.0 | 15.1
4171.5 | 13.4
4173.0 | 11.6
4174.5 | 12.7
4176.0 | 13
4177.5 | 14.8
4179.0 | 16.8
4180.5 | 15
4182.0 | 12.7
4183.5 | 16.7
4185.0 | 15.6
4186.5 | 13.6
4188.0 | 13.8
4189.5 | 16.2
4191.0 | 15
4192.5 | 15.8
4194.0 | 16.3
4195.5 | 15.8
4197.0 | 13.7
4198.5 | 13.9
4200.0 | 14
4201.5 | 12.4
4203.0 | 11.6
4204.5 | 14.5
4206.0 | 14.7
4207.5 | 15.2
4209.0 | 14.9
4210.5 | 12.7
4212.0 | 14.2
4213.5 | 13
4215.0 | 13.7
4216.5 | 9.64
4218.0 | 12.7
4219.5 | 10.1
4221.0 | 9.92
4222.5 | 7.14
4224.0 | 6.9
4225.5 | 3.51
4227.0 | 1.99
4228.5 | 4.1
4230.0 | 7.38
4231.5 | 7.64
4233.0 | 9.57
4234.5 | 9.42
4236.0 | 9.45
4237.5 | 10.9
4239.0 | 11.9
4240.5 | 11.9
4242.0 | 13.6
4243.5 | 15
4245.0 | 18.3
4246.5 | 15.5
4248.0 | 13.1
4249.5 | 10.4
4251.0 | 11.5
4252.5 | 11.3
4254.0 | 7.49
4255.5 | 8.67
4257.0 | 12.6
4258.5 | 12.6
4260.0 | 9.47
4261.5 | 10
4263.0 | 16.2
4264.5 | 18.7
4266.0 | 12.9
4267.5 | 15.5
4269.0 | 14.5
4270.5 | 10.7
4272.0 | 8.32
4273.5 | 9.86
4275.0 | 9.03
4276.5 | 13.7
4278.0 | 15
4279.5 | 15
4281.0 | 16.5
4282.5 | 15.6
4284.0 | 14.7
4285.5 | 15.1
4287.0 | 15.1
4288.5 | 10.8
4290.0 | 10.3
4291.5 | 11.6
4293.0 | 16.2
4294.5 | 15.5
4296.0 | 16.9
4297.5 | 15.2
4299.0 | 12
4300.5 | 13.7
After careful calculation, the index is -0.15 mag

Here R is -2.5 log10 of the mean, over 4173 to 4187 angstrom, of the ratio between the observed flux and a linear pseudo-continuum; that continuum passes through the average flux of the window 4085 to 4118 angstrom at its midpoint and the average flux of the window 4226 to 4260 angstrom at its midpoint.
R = -0.18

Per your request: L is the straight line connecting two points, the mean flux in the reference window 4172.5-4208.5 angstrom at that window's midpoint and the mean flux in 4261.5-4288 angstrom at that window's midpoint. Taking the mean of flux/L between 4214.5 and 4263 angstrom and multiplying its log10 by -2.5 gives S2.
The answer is 0.33 mag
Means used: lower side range 14.4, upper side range 13.8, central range 10.3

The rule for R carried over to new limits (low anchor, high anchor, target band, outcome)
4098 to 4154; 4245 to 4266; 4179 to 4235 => 0.070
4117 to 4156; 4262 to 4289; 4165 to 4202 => -0.051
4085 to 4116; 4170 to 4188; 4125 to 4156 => 0.015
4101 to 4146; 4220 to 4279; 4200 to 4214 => -0.167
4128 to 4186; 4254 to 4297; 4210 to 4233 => 0.471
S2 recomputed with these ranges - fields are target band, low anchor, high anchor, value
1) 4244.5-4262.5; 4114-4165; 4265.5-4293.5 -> 0.15 mag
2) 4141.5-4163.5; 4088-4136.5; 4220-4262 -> -0.21 mag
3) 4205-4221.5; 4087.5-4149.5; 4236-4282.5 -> 0.01 mag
